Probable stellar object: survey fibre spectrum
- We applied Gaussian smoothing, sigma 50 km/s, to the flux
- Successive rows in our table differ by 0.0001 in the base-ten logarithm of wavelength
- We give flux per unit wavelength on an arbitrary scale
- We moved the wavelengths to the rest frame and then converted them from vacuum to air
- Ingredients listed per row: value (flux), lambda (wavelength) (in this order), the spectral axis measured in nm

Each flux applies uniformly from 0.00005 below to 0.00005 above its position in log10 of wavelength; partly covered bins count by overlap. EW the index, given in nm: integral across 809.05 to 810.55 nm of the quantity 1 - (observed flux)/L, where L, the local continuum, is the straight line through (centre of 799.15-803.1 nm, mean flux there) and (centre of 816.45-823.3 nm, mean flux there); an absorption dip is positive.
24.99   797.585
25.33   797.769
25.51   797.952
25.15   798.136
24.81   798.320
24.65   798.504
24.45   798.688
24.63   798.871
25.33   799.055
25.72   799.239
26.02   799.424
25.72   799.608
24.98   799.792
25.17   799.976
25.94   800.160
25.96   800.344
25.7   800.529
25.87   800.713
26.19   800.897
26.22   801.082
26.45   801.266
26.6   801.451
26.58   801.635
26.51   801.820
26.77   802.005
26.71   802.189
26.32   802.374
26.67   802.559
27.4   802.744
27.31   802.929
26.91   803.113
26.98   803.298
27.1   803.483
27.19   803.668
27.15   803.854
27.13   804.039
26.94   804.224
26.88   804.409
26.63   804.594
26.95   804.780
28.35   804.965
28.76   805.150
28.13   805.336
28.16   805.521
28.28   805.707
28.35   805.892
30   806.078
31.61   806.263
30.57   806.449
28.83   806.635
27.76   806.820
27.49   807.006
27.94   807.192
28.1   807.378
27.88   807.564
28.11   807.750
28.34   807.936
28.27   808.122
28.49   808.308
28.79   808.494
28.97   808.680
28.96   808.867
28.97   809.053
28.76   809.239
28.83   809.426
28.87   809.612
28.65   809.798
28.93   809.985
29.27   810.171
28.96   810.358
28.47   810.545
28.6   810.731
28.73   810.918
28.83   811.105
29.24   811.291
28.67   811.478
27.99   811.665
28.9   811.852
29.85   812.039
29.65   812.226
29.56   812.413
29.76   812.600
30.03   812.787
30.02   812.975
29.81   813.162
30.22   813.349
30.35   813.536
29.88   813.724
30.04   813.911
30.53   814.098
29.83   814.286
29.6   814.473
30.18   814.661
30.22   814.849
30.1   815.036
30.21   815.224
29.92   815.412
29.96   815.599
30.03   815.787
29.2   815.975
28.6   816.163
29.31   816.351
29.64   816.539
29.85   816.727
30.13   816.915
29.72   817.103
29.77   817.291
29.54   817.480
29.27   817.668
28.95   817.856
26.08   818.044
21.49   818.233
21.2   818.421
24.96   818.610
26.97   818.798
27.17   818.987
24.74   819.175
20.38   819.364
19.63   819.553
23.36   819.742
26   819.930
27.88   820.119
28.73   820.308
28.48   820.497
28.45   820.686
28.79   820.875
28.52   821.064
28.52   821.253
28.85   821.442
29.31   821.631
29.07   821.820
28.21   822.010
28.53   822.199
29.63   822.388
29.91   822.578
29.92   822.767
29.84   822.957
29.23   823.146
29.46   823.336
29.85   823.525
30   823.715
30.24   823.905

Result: -0.11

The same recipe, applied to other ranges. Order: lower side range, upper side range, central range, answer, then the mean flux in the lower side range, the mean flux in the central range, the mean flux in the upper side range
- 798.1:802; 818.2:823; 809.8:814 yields -0.47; 25.7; 29.3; 26.9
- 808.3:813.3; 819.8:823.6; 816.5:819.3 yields 0.17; 29.1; 27.2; 28.8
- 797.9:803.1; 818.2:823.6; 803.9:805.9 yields -0.11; 25.9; 27.7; 27.2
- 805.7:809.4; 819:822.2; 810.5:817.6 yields -0.46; 28.7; 29.6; 26.9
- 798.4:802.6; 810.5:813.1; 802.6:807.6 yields -0.13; 25.9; 27.9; 29.2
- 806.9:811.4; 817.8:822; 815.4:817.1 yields -0.16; 28.6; 29.6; 26.3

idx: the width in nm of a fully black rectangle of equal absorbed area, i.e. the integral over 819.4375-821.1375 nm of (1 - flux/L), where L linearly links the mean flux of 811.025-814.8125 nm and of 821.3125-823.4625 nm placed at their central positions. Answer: 0.162 nm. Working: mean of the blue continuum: 29.7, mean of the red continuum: 29.3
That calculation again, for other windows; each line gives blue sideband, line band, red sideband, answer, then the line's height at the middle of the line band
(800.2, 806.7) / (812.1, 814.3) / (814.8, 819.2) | -0.156 nm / 28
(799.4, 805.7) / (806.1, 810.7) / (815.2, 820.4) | -0.315 nm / 26.9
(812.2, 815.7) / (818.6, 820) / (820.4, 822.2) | 0.240 nm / 29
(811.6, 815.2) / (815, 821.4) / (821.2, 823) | 0.429 nm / 29.5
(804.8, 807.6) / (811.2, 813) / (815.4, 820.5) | -0.095 nm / 27.9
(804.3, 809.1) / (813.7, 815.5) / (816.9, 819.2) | -0.178 nm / 27.4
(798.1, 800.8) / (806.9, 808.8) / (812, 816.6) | -0.023 nm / 27.9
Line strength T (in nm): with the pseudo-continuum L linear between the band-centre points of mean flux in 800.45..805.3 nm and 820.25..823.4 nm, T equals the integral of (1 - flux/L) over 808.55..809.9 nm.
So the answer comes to -0.06 nm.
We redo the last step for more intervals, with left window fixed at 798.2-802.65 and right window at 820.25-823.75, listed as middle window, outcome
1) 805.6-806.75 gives -0.123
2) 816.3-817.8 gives -0.068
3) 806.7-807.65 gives -0.036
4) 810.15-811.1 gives -0.048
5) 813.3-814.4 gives -0.089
